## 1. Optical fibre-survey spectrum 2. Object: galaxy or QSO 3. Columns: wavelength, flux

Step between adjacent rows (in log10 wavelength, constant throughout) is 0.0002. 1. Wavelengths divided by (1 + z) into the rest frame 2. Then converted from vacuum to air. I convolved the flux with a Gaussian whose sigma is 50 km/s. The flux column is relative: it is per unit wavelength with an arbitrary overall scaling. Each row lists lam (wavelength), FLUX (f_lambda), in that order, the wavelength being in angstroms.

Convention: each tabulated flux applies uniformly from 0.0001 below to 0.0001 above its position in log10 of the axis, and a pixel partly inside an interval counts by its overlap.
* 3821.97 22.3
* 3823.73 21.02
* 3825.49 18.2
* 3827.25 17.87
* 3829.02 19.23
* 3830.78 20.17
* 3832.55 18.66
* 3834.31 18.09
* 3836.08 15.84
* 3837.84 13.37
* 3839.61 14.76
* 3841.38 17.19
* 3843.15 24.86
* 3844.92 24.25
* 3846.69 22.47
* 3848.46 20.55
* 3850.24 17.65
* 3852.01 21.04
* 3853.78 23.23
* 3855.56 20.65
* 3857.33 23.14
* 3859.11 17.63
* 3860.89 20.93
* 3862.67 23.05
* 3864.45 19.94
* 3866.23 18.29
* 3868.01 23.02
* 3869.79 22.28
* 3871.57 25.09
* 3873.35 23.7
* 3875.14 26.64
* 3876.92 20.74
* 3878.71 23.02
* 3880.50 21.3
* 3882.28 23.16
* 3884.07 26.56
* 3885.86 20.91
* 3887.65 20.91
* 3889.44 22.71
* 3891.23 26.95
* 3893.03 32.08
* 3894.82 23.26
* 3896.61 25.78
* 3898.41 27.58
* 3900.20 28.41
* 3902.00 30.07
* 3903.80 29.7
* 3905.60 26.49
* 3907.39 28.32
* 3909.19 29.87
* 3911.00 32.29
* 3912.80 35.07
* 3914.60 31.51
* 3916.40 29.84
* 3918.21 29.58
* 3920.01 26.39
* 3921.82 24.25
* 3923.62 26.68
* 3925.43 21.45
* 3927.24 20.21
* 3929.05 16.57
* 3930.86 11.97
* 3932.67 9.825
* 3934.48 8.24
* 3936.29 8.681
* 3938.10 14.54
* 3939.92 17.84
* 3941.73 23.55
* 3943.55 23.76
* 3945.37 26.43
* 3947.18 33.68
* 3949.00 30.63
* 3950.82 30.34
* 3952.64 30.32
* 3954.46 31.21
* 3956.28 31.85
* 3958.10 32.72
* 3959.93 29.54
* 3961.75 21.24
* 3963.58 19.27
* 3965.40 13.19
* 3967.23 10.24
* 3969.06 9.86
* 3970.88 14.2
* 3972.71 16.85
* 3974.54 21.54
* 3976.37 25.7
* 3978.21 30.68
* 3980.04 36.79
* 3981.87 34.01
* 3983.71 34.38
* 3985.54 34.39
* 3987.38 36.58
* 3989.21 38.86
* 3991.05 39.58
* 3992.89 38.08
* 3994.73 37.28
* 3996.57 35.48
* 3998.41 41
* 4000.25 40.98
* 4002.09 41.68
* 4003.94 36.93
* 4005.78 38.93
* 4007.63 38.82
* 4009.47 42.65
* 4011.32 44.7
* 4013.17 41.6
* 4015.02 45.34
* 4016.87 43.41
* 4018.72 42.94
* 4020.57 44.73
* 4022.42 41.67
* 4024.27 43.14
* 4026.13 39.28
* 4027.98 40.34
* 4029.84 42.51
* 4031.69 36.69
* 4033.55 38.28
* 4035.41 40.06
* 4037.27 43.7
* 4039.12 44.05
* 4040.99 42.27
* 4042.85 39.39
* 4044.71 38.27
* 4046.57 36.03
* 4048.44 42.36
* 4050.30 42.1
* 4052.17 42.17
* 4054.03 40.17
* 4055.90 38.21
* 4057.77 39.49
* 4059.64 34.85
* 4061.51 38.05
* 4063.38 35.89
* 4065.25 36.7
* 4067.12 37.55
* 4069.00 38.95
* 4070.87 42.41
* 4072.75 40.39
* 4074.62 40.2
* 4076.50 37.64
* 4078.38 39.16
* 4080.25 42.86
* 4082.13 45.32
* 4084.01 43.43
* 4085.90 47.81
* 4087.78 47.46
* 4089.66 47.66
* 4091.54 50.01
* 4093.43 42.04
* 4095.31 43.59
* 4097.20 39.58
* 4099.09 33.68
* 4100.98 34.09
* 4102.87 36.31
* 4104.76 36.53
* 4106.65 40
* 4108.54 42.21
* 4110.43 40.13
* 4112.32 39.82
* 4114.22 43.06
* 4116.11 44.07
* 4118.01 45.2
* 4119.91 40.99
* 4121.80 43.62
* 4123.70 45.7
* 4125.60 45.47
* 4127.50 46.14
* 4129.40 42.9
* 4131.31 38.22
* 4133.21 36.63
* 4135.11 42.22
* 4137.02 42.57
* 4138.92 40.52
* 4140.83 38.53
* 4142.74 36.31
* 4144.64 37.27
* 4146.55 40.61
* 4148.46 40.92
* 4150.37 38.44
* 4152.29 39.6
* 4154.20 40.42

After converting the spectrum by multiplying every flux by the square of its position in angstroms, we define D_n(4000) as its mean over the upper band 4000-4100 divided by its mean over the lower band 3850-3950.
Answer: 1.9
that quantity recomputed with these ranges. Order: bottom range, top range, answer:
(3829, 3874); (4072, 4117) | 2.30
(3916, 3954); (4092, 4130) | 2.04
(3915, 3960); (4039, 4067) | 1.76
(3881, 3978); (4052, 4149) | 1.87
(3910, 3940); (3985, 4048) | 1.96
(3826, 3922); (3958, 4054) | 1.62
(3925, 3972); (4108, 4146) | 2.18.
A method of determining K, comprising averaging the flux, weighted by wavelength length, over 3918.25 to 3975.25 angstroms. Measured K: 21.3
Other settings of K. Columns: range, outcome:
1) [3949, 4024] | 33.1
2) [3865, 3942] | 23.6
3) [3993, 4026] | 41.1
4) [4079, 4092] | 46.1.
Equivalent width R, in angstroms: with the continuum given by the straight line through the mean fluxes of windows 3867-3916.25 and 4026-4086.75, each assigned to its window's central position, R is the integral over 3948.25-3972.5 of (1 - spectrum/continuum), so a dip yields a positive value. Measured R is 6.6 angstroms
